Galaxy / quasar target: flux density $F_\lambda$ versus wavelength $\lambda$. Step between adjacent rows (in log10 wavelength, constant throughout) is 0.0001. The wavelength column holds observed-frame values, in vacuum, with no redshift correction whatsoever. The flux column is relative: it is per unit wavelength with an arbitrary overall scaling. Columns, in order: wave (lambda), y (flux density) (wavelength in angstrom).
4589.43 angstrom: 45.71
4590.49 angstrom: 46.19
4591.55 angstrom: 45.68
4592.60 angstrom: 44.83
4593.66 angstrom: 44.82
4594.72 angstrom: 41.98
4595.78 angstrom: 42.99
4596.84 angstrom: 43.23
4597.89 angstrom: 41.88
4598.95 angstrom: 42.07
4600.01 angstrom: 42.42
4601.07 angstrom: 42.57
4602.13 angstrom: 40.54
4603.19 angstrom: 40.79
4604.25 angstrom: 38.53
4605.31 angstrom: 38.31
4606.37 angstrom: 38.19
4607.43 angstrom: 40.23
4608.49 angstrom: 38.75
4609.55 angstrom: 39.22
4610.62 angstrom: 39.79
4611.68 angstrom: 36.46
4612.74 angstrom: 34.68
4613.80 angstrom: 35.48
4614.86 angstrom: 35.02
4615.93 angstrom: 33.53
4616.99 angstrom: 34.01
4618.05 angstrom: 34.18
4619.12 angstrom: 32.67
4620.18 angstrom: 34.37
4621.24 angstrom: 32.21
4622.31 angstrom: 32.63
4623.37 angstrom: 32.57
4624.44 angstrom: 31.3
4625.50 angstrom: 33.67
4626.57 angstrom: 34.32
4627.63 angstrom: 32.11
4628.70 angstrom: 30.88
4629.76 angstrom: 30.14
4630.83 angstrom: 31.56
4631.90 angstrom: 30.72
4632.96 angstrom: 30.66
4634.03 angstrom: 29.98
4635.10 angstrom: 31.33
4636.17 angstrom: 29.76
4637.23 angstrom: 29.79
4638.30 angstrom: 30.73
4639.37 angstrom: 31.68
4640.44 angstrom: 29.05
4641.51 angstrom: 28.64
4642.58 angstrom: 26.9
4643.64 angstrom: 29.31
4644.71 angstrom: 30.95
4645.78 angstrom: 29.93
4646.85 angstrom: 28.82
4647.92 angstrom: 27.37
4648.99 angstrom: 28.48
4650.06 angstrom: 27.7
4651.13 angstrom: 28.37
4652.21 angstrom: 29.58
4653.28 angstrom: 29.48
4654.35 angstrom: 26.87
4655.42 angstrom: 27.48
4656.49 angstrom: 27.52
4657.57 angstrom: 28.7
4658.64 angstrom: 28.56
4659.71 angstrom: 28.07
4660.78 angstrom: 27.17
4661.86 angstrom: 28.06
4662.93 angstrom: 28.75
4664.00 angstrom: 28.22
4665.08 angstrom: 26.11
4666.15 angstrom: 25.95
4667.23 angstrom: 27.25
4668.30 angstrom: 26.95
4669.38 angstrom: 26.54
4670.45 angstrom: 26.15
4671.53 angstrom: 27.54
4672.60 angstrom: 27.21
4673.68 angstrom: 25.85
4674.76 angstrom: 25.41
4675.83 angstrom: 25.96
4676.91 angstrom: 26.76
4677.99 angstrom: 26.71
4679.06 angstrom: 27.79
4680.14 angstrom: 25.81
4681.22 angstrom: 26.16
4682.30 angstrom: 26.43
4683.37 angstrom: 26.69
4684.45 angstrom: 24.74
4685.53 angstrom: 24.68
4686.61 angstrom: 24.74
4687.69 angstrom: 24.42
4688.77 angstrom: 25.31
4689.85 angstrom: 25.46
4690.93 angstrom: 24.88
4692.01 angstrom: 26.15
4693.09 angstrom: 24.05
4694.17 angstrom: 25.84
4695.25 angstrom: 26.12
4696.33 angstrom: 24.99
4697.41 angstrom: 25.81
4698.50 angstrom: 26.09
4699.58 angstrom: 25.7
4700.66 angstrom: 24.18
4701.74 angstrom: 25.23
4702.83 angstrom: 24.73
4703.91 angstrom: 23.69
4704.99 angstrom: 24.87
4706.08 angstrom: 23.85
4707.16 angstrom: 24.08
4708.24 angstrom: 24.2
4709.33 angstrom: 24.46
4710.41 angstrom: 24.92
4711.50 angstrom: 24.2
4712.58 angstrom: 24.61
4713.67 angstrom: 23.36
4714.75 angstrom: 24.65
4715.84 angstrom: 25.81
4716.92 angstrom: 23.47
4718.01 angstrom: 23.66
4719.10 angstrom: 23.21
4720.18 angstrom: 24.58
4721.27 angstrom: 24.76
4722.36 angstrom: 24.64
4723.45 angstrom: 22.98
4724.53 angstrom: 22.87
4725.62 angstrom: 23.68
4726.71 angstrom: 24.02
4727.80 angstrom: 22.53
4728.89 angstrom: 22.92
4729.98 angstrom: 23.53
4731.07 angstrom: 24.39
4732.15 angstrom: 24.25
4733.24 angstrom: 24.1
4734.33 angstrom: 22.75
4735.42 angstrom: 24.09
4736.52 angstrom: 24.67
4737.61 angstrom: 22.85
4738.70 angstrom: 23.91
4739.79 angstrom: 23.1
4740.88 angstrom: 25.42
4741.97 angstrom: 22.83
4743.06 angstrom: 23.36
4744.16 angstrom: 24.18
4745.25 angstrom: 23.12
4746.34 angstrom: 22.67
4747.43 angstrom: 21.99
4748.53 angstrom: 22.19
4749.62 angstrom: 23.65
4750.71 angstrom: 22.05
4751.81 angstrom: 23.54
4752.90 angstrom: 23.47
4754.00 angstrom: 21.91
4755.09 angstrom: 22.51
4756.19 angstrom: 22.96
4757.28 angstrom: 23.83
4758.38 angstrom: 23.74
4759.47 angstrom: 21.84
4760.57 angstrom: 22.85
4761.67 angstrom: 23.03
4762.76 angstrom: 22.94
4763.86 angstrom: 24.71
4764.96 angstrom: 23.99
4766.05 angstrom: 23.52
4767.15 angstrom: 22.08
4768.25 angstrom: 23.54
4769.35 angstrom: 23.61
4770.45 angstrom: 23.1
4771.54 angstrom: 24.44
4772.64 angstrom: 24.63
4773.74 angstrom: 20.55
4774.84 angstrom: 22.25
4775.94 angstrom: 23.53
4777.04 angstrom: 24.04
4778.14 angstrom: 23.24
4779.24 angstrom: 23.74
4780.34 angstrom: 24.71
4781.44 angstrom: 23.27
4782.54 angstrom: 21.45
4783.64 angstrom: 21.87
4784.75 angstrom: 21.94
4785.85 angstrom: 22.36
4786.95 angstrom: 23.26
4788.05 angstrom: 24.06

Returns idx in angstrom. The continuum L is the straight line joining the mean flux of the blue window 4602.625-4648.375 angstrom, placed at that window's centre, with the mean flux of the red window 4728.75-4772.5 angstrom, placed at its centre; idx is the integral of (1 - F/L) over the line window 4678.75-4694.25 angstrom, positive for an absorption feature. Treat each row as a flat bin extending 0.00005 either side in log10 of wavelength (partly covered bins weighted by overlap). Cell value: 1.5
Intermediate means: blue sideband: 33.1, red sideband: 23.4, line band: 25.5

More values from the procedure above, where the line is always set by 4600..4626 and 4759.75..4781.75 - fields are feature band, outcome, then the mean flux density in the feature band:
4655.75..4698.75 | 6.5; 26.4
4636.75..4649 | 1.7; 29.3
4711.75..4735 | 2.9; 23.9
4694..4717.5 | 3.3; 24.7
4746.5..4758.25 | 1.0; 22.8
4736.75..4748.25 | 1.1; 23.4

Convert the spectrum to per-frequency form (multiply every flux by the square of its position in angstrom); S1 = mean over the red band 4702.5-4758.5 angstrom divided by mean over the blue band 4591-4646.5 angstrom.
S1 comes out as 0.70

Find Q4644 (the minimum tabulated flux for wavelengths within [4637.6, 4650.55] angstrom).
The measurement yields 26.9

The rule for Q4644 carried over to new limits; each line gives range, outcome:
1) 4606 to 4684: 25.41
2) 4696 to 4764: 21.84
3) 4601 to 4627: 31.3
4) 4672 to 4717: 23.36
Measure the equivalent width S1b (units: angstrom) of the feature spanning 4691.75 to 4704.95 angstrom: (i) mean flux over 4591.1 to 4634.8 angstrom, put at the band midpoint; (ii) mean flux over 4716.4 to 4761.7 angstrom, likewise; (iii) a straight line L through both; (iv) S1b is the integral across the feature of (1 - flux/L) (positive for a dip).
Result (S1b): 1.20 angstrom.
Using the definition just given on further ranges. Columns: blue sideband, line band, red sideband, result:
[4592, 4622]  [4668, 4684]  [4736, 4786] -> 2.63 angstrom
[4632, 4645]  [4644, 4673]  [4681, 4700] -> 0.28 angstrom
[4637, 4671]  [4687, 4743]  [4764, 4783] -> 3.09 angstrom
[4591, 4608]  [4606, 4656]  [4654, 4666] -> 3.72 angstrom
